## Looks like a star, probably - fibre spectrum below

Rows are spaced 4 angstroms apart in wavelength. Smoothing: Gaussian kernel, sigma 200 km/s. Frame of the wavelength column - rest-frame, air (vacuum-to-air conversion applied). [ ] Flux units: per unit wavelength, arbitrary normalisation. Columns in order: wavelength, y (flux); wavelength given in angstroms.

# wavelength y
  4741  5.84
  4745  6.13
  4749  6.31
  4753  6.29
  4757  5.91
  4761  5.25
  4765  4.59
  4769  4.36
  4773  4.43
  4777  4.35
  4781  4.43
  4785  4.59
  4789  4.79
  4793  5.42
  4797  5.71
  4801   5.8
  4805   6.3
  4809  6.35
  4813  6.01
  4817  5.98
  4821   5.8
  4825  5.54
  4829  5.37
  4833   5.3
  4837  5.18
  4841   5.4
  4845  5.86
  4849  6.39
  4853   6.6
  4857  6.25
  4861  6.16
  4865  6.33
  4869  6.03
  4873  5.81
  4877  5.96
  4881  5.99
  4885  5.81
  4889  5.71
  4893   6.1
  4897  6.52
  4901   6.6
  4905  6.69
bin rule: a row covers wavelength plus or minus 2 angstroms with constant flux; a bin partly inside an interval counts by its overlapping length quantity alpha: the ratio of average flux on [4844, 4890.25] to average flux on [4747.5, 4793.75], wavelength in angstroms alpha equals 1.2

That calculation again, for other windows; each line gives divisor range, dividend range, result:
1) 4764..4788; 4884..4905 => 1.39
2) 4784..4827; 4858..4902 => 1.07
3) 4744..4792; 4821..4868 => 1.15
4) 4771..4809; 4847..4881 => 1.20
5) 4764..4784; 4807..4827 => 1.34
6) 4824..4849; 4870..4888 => 1.07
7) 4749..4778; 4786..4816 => 1.12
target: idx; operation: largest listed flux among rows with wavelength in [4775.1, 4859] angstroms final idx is 6.6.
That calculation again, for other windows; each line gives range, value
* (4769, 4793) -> 5.42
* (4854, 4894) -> 6.33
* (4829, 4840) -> 5.37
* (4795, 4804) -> 5.8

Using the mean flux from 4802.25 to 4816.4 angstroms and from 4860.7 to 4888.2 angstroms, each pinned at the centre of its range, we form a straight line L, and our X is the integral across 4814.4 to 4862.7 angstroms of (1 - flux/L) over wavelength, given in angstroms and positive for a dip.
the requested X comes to 2.1 angstroms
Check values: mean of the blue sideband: 6.17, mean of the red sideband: 5.99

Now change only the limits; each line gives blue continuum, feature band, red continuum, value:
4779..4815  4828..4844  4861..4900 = 1.1 angstroms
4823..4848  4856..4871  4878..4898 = -1.1 angstroms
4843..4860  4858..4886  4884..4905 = 1.0 angstroms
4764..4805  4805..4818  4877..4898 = -2.4 angstroms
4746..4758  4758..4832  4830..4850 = 7.3 angstroms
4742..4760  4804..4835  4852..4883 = 1.5 angstroms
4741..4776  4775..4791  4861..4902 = 2.9 angstroms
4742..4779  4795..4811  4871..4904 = -1.4 angstroms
